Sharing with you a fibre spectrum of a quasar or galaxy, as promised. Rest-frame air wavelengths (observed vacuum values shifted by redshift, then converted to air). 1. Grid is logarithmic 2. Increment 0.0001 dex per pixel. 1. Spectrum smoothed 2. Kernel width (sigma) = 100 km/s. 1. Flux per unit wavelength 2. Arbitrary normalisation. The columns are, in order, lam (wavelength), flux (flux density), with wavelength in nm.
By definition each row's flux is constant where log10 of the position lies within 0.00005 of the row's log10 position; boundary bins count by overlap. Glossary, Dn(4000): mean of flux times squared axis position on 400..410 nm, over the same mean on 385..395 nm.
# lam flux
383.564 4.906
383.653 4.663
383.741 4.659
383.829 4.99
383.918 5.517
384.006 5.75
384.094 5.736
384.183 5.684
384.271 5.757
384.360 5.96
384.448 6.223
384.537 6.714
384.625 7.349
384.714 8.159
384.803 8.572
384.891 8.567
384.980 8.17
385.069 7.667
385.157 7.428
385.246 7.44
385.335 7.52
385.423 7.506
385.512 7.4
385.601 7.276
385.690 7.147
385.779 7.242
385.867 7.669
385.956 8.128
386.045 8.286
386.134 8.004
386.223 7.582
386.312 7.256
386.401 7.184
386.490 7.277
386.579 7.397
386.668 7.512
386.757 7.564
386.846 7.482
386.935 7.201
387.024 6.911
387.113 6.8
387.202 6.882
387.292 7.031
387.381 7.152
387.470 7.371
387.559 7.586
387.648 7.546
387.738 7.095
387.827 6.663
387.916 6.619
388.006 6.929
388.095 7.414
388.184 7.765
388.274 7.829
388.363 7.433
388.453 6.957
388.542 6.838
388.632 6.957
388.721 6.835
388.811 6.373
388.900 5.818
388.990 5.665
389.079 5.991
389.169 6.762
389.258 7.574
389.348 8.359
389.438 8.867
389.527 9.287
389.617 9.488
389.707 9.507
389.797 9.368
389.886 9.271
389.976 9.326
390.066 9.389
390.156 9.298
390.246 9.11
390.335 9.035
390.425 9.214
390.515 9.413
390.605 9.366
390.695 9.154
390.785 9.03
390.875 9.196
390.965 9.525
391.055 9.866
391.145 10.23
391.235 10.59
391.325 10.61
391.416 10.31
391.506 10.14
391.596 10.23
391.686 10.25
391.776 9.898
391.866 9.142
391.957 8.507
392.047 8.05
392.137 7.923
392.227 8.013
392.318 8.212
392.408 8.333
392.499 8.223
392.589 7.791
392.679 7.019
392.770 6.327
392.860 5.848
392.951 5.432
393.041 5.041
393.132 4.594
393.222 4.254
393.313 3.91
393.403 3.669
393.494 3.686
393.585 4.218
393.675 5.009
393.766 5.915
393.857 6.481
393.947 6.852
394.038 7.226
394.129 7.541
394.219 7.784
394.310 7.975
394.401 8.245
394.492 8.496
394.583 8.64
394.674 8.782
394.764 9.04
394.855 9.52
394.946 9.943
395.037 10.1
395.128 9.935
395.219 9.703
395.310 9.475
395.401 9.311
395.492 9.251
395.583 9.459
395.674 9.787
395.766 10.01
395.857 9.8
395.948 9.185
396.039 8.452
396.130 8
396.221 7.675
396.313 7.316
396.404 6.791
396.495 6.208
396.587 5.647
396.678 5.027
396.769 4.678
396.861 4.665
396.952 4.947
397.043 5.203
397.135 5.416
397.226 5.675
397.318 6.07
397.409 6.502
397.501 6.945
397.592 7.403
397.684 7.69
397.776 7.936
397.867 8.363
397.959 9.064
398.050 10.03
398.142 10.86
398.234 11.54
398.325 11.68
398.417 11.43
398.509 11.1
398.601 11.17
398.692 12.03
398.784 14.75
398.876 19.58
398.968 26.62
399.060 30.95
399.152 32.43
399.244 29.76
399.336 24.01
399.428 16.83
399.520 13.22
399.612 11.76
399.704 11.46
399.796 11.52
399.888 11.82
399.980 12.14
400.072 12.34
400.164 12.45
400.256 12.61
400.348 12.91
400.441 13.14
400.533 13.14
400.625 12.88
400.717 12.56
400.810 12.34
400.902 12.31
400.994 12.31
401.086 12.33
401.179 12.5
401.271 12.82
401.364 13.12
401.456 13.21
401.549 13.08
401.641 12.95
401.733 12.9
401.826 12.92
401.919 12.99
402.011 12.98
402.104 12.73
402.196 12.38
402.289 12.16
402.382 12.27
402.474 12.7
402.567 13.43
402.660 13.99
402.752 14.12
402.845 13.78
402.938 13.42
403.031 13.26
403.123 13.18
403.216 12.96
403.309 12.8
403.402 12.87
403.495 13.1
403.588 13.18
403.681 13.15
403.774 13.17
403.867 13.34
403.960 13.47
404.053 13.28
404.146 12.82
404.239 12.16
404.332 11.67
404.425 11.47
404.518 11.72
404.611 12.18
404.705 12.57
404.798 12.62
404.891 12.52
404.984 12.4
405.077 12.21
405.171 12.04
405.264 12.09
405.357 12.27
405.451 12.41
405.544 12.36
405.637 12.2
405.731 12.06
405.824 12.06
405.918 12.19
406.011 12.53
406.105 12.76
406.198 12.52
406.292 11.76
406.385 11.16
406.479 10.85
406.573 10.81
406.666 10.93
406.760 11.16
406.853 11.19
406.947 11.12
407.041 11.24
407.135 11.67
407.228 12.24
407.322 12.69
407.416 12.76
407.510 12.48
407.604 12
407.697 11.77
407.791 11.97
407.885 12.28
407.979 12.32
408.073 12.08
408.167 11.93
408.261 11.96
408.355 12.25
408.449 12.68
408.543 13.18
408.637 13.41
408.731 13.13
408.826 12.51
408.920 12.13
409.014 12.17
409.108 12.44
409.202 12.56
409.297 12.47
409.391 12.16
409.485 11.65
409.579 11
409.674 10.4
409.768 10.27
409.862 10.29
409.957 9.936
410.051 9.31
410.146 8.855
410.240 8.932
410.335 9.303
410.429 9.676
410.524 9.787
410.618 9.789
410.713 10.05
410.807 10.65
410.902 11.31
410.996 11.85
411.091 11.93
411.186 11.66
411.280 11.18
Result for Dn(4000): 1.72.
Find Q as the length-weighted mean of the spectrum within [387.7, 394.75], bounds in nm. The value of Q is 7.8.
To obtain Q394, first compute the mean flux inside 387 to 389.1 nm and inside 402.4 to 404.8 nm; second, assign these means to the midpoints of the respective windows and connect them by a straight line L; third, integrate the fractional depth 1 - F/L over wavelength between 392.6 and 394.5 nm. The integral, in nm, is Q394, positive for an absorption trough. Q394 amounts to 0.65 nm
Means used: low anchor 6.95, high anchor 12.9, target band 5.96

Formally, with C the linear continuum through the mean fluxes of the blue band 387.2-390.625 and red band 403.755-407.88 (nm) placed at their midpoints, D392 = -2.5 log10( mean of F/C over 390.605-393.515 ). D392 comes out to 0.08 mag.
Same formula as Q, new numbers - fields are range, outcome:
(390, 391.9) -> 9.67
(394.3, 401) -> 11.1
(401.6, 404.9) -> 12.9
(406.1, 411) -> 11.5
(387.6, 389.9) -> 7.49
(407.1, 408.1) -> 12.2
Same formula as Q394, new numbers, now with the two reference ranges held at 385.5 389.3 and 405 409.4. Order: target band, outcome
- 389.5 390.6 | -0.208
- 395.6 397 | 0.316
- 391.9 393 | 0.123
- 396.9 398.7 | 0.245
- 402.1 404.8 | -0.412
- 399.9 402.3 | -0.478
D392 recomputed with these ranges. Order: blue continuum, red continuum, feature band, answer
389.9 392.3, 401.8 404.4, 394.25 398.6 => 0.303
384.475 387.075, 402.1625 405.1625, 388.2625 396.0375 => 0.155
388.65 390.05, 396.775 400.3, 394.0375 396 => 0.185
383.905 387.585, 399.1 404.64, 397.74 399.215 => -0.225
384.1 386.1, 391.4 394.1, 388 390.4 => -0.115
